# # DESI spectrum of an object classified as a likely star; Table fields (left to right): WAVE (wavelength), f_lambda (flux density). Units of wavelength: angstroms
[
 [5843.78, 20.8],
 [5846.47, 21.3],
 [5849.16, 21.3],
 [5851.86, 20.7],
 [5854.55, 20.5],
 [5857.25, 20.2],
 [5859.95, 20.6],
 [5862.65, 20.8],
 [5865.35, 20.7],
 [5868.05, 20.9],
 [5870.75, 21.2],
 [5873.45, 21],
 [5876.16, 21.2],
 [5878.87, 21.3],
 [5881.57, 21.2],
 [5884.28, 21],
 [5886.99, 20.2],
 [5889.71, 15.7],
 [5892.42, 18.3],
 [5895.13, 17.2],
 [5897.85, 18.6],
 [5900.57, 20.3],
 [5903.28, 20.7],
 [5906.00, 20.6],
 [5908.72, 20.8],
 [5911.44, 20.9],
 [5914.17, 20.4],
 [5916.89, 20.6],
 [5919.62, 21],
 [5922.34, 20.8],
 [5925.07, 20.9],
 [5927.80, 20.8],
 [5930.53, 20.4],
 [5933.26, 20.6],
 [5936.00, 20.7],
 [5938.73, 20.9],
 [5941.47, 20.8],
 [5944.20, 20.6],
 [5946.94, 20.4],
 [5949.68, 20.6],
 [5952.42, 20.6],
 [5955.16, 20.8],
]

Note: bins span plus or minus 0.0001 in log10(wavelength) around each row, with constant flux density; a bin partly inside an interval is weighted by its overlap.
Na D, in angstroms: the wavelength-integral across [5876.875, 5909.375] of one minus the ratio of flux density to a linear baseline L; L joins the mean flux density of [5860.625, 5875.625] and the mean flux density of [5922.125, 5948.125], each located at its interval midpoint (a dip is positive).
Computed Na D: 1.83 angstroms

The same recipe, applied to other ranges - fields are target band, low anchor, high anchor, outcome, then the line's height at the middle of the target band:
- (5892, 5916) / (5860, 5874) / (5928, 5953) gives 1.1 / 20.8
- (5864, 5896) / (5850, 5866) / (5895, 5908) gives 0.2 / 20.2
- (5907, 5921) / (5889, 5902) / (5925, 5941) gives -1.0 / 19.4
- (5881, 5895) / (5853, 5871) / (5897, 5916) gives 1.0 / 20.5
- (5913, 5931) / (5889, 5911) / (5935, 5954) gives -0.7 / 19.9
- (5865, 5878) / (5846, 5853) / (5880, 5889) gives -0.2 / 20.7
